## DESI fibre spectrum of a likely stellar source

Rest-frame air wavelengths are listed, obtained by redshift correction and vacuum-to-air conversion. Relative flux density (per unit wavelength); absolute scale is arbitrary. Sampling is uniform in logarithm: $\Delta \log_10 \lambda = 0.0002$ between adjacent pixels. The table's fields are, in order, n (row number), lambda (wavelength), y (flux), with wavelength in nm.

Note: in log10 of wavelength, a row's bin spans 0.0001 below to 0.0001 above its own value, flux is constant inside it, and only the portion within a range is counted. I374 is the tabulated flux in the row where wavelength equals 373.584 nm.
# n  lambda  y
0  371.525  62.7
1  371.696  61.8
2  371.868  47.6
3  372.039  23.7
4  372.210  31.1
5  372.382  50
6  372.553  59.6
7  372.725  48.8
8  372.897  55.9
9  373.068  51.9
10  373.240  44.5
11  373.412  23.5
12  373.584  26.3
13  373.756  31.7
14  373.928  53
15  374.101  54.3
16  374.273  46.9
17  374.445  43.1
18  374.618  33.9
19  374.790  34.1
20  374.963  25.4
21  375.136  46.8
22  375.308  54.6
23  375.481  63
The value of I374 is 26.3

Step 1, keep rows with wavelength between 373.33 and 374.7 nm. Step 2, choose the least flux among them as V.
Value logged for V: 23.5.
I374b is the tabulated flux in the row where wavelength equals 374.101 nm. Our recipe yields 54.3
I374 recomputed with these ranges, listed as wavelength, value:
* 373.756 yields 31.7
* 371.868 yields 47.6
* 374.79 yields 34.1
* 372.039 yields 23.7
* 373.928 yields 53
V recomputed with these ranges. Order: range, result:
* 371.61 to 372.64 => 23.7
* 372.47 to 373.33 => 44.5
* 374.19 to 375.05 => 25.4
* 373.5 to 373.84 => 26.3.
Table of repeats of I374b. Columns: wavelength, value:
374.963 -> 25.4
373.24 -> 44.5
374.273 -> 46.9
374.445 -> 43.1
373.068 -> 51.9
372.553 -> 59.6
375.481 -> 63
